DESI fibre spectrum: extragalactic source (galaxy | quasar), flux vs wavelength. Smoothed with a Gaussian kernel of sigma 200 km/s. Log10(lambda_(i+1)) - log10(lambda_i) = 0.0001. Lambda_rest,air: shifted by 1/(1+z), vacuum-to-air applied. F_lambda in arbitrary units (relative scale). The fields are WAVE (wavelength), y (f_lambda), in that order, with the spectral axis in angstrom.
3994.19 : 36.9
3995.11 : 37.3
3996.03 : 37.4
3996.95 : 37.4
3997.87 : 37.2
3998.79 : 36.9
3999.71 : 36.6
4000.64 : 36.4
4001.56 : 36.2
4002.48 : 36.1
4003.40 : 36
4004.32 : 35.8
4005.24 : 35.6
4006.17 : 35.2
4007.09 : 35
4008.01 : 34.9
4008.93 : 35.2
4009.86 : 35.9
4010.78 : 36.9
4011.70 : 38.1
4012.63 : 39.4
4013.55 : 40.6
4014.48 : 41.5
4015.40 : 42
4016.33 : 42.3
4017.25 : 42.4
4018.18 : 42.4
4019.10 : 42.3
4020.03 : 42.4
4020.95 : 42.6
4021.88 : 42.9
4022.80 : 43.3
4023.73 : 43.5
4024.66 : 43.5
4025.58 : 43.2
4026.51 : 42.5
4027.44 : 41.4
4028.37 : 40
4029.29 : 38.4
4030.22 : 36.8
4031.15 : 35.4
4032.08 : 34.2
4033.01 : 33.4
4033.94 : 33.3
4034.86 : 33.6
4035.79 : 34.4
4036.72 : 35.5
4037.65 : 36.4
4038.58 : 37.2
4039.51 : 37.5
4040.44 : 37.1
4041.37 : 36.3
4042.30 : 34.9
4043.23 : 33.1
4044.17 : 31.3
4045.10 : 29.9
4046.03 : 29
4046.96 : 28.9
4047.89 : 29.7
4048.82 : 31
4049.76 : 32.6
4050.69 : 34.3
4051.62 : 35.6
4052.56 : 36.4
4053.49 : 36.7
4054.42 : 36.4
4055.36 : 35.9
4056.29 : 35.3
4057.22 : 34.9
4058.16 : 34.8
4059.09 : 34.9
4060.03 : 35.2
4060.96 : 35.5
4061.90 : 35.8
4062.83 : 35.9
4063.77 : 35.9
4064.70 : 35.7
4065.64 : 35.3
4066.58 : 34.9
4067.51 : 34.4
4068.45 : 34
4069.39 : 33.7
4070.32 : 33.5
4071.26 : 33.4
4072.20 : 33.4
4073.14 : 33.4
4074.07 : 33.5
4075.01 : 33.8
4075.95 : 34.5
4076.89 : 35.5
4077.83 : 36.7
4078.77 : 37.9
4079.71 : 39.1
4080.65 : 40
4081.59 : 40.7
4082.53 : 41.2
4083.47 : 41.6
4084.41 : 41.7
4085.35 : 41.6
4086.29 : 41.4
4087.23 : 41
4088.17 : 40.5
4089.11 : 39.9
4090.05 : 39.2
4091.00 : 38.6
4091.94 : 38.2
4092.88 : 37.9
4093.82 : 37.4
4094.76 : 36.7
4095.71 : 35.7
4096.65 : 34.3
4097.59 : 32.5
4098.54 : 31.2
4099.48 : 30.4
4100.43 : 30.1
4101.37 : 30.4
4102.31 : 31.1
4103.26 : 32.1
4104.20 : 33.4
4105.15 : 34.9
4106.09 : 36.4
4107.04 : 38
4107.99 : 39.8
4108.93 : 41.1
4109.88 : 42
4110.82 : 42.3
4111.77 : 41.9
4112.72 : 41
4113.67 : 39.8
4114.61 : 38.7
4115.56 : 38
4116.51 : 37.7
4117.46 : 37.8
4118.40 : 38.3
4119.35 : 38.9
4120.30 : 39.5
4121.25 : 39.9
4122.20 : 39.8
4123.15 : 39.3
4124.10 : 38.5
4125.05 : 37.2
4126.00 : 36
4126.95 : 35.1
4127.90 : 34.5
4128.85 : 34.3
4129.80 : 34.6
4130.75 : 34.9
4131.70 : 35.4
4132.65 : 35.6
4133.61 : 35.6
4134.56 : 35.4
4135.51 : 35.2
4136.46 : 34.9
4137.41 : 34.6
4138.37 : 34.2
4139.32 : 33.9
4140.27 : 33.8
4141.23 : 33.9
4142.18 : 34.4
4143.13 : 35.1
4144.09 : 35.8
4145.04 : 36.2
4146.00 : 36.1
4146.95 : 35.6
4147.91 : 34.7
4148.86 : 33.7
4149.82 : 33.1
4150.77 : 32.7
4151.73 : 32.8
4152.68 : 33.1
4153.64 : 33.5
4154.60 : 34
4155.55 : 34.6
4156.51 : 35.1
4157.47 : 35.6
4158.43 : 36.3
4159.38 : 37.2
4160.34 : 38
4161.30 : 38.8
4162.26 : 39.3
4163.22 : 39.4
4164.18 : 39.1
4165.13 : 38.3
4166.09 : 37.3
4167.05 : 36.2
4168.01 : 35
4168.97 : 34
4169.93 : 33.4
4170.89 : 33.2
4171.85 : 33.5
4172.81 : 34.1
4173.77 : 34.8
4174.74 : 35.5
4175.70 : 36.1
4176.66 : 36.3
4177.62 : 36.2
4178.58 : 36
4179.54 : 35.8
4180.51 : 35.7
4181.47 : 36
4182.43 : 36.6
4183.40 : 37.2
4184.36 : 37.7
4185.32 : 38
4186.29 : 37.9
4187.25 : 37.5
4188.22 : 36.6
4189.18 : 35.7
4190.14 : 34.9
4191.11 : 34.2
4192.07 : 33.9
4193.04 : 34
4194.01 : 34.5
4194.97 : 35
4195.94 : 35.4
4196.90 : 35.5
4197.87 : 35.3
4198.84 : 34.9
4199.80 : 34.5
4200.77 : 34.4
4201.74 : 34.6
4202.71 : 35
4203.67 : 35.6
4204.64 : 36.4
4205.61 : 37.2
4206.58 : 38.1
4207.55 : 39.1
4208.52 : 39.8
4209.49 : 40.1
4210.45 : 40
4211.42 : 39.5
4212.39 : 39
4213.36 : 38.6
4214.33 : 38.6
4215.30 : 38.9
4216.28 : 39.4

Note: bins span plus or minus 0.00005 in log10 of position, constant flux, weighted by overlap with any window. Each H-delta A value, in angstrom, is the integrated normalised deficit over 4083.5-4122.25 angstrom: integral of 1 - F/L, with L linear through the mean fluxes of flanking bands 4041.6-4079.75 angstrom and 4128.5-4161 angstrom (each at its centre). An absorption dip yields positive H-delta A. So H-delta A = -3.4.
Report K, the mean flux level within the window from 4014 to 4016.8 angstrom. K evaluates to 41.9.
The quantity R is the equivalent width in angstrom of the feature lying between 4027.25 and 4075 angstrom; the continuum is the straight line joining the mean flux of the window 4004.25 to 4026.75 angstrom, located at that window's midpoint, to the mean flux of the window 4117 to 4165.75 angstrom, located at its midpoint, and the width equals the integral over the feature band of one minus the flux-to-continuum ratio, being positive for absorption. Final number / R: 5.2 angstrom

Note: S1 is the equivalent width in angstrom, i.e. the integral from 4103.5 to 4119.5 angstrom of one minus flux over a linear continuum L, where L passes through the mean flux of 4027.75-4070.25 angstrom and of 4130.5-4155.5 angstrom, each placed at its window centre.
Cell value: -1.9 angstrom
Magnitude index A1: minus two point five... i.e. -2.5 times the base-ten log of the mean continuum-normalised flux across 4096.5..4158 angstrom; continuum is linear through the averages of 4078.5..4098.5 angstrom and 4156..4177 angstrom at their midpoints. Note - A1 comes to 0.051 mag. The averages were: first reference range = 38.8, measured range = 35.8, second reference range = 36.2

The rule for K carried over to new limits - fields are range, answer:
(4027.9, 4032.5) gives 37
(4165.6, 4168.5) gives 36.1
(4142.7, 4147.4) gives 35.8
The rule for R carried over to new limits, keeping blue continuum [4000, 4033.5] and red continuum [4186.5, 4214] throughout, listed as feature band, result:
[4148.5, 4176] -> 1.1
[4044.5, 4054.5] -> 1.5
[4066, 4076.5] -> 1.2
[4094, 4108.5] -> 1.5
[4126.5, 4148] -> 1.4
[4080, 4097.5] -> -0.5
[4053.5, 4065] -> 0.8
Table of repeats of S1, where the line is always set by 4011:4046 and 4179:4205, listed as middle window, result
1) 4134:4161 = 1.2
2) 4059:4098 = 0.7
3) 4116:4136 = 0.0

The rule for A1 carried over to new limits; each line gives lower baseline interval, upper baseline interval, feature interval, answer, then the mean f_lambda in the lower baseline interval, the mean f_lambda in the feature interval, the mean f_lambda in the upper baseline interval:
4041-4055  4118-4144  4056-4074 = -0.033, 33.1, 34.7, 36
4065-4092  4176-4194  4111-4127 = -0.057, 37.3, 38.8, 36.1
